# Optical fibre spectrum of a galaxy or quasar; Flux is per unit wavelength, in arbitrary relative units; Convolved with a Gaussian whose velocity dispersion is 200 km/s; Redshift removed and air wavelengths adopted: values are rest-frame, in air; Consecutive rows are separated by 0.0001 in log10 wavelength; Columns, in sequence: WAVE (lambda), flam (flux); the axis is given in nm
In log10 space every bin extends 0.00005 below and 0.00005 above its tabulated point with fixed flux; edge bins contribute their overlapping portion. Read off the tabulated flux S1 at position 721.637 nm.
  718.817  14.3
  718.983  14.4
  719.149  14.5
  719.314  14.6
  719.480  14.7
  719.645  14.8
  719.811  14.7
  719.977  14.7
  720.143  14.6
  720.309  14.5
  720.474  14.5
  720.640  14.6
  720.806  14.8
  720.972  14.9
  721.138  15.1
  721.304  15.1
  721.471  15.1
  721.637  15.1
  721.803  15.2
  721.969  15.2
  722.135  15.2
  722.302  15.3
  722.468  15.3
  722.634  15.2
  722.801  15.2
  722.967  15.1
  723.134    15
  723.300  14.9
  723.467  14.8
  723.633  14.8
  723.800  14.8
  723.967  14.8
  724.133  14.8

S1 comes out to 15.1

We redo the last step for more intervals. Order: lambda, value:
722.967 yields 15.1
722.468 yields 15.3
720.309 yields 14.5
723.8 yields 14.8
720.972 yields 14.9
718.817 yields 14.3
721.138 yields 15.1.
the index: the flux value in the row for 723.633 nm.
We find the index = 14.8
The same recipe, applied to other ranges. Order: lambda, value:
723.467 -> 14.8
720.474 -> 14.5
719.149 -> 14.5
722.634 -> 15.2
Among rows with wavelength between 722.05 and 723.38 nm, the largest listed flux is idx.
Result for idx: 15.3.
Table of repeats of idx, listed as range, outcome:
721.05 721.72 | 15.1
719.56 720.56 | 14.8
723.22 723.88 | 14.9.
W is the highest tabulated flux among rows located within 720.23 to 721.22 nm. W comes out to 15.1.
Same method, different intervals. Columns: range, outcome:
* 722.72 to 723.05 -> 15.2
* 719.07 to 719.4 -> 14.6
